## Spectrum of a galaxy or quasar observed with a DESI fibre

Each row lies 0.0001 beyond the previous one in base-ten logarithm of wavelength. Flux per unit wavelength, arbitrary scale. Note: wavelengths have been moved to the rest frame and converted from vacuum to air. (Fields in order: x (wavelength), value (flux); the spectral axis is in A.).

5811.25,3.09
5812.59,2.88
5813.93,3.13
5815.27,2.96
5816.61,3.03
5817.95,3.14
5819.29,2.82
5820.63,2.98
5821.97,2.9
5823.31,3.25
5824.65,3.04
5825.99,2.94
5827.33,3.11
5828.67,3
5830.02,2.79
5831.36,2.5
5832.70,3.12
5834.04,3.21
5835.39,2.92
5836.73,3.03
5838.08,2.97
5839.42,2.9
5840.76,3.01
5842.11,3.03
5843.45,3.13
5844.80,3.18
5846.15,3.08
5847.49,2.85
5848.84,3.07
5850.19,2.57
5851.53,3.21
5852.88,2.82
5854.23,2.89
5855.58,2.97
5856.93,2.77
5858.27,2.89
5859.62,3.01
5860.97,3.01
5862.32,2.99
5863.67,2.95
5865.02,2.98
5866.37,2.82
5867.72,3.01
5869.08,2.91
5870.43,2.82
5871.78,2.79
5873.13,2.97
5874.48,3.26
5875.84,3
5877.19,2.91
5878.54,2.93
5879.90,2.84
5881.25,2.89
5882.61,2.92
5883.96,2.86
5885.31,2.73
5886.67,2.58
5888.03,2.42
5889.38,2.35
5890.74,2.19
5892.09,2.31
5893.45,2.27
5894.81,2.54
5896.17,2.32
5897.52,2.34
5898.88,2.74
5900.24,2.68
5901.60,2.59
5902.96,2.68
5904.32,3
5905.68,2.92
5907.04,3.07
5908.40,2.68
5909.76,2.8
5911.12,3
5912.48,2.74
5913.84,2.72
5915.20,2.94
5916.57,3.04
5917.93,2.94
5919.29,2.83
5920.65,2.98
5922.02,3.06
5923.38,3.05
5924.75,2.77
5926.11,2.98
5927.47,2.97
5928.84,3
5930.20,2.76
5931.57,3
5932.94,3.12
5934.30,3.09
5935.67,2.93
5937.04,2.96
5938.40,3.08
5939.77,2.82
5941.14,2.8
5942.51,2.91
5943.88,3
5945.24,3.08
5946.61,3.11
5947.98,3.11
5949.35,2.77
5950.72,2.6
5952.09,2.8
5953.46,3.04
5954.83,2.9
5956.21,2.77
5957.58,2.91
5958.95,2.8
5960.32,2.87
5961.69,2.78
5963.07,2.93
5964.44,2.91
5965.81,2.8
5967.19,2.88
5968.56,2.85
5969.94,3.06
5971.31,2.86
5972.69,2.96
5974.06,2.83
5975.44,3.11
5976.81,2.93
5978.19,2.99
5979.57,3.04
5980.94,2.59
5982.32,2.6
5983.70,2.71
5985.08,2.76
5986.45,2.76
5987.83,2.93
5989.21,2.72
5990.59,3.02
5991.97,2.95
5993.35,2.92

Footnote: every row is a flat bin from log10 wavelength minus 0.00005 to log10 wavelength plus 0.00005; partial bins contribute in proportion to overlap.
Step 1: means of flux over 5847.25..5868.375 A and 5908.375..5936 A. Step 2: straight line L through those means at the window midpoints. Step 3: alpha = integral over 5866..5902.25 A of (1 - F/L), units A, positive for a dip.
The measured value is 2.8 A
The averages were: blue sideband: 2.93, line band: 2.7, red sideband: 2.93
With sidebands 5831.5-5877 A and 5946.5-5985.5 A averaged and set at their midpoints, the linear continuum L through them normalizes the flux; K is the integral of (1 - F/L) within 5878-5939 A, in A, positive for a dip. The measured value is 2.7 A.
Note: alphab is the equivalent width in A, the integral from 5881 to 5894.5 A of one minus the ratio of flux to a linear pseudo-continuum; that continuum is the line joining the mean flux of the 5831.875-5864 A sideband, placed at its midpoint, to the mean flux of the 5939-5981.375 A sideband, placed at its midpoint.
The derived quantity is 1.9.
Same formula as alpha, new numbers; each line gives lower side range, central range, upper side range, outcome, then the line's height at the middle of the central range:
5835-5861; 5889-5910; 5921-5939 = 2.7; 2.98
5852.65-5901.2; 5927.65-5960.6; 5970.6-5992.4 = -1.2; 2.83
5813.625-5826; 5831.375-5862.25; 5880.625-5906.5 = -1.2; 2.87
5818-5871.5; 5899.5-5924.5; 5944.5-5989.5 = 0.4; 2.91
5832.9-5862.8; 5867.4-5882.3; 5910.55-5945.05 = 0.2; 2.97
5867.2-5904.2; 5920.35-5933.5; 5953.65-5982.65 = -0.8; 2.79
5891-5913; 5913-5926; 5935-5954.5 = -0.7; 2.77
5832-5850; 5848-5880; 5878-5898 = -1.6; 2.8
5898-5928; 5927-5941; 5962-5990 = -0.5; 2.87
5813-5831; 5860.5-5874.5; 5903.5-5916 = 0.0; 2.93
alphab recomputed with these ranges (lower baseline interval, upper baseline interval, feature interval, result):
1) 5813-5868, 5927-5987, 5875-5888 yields 0.5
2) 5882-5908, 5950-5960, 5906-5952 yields -3.3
